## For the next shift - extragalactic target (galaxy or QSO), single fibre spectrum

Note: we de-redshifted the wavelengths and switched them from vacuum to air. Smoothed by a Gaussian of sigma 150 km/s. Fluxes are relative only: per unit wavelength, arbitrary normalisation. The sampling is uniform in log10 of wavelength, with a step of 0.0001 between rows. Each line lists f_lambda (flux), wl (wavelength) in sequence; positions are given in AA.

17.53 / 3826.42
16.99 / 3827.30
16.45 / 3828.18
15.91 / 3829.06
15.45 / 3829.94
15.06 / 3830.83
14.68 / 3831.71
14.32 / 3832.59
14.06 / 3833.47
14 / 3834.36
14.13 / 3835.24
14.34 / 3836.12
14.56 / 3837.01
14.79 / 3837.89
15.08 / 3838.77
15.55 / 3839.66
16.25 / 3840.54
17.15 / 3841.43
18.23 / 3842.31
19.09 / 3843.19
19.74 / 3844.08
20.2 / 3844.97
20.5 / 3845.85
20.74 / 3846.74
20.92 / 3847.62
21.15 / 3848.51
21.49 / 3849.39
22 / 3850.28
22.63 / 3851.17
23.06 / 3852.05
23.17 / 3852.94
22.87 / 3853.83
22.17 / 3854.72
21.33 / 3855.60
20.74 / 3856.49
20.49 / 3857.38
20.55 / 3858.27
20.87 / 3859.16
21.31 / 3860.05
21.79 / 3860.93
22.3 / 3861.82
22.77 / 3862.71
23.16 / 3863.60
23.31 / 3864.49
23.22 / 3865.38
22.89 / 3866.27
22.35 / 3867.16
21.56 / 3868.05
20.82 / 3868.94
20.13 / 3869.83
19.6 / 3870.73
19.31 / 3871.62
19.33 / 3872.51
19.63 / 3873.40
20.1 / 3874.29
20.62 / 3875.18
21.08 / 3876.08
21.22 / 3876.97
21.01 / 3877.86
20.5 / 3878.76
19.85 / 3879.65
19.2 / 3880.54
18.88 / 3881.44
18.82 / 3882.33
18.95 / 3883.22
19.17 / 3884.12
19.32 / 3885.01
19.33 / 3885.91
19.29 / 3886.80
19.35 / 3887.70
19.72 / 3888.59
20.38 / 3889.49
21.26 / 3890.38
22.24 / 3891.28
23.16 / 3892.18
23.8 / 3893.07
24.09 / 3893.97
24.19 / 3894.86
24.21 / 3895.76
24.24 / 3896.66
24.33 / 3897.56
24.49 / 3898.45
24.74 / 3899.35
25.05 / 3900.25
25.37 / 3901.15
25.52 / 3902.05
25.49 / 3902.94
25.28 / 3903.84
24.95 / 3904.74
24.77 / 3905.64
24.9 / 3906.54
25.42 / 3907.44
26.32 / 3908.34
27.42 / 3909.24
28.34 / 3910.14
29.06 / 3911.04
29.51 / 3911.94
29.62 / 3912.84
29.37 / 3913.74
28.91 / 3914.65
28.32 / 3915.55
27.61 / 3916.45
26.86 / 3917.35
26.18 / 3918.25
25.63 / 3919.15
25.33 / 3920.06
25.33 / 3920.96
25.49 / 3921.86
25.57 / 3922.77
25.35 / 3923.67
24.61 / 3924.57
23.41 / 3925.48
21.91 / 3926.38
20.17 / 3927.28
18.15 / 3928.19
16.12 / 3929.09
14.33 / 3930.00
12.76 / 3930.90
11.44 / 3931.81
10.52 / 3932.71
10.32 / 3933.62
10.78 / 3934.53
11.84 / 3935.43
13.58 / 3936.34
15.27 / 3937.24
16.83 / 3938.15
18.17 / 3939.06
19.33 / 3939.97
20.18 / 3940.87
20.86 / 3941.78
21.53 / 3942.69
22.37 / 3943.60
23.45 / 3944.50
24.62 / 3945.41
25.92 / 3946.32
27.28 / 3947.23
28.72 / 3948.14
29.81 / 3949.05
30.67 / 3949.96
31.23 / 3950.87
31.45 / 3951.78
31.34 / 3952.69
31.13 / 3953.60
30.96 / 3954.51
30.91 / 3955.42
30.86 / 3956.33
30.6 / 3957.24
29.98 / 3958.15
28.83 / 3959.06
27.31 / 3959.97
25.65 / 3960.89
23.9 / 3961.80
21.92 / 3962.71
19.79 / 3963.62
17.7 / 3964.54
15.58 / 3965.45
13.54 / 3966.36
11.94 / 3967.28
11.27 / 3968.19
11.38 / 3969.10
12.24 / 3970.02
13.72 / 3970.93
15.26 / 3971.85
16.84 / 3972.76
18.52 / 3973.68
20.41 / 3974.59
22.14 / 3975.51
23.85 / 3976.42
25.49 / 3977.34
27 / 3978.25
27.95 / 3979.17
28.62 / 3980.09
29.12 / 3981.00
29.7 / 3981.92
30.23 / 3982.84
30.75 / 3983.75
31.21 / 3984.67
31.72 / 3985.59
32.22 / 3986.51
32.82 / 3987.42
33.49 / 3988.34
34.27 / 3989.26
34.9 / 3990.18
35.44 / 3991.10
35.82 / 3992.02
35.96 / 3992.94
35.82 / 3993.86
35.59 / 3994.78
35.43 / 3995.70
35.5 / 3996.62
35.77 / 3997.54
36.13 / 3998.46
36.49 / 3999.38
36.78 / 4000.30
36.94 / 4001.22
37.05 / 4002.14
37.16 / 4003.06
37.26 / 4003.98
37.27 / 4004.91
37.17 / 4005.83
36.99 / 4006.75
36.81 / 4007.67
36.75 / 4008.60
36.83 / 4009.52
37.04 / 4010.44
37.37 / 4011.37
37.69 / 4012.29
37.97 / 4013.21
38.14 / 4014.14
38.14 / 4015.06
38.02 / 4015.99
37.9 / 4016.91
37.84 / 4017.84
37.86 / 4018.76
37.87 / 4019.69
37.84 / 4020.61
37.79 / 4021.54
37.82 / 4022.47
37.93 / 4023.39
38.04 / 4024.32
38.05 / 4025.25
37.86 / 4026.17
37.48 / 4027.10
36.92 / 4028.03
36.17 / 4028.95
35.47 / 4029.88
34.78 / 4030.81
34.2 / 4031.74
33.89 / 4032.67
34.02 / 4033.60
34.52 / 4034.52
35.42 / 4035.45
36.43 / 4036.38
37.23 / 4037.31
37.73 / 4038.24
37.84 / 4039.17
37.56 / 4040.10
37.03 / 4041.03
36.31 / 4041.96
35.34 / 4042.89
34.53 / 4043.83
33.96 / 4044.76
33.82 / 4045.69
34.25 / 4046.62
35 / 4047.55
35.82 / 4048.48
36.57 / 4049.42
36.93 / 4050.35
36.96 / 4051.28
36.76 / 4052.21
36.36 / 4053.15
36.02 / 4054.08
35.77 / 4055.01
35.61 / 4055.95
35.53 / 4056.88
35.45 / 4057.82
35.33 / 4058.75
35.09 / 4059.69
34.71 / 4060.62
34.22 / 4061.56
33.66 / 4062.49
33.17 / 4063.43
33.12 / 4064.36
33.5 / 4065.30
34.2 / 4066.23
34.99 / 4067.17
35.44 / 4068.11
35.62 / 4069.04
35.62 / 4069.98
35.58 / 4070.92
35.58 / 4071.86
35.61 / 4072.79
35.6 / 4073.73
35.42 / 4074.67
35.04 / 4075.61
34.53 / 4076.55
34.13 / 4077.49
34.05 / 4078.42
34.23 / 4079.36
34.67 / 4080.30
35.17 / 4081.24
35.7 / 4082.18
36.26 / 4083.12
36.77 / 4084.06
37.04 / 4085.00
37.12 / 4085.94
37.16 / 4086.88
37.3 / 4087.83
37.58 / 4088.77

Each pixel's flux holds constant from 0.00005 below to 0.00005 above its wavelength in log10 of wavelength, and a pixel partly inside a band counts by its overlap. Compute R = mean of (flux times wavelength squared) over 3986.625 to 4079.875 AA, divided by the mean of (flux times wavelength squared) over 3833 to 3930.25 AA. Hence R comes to 1.8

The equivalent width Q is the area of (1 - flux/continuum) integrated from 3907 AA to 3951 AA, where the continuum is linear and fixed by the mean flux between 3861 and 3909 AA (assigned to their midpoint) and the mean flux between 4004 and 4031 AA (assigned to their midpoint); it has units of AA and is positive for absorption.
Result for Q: 7.1 AA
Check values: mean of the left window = 22.1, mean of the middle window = 22.6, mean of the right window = 37.4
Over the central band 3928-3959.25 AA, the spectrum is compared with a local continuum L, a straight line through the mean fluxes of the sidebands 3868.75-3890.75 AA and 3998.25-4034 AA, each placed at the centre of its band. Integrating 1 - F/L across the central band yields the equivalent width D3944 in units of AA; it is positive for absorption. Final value 6.5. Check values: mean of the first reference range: 19.9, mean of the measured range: 22.3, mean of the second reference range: 37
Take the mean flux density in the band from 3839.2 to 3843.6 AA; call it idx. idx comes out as 17.2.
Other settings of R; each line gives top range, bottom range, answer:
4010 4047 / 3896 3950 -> 1.69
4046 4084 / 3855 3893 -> 1.87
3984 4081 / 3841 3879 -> 1.85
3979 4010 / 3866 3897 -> 1.76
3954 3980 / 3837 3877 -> 1.12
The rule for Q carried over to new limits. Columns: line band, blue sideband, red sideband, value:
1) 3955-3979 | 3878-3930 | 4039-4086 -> 6.1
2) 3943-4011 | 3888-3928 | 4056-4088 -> 1.7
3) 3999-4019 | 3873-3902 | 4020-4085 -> -3.4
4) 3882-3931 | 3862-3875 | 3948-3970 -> -2.4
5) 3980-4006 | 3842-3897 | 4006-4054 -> -1.1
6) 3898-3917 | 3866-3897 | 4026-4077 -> -3.0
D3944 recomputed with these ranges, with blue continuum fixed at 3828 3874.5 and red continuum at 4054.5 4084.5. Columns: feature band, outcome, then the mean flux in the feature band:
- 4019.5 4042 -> -3.1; 36.6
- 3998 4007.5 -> -2.1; 37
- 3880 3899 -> 0.7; 21.4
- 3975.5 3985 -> 0.2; 28.1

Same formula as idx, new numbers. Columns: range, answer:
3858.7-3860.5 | 21.2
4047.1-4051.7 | 36.3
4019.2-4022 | 37.8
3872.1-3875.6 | 20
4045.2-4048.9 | 34.8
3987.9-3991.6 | 34.5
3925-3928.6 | 20.9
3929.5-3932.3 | 12.9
